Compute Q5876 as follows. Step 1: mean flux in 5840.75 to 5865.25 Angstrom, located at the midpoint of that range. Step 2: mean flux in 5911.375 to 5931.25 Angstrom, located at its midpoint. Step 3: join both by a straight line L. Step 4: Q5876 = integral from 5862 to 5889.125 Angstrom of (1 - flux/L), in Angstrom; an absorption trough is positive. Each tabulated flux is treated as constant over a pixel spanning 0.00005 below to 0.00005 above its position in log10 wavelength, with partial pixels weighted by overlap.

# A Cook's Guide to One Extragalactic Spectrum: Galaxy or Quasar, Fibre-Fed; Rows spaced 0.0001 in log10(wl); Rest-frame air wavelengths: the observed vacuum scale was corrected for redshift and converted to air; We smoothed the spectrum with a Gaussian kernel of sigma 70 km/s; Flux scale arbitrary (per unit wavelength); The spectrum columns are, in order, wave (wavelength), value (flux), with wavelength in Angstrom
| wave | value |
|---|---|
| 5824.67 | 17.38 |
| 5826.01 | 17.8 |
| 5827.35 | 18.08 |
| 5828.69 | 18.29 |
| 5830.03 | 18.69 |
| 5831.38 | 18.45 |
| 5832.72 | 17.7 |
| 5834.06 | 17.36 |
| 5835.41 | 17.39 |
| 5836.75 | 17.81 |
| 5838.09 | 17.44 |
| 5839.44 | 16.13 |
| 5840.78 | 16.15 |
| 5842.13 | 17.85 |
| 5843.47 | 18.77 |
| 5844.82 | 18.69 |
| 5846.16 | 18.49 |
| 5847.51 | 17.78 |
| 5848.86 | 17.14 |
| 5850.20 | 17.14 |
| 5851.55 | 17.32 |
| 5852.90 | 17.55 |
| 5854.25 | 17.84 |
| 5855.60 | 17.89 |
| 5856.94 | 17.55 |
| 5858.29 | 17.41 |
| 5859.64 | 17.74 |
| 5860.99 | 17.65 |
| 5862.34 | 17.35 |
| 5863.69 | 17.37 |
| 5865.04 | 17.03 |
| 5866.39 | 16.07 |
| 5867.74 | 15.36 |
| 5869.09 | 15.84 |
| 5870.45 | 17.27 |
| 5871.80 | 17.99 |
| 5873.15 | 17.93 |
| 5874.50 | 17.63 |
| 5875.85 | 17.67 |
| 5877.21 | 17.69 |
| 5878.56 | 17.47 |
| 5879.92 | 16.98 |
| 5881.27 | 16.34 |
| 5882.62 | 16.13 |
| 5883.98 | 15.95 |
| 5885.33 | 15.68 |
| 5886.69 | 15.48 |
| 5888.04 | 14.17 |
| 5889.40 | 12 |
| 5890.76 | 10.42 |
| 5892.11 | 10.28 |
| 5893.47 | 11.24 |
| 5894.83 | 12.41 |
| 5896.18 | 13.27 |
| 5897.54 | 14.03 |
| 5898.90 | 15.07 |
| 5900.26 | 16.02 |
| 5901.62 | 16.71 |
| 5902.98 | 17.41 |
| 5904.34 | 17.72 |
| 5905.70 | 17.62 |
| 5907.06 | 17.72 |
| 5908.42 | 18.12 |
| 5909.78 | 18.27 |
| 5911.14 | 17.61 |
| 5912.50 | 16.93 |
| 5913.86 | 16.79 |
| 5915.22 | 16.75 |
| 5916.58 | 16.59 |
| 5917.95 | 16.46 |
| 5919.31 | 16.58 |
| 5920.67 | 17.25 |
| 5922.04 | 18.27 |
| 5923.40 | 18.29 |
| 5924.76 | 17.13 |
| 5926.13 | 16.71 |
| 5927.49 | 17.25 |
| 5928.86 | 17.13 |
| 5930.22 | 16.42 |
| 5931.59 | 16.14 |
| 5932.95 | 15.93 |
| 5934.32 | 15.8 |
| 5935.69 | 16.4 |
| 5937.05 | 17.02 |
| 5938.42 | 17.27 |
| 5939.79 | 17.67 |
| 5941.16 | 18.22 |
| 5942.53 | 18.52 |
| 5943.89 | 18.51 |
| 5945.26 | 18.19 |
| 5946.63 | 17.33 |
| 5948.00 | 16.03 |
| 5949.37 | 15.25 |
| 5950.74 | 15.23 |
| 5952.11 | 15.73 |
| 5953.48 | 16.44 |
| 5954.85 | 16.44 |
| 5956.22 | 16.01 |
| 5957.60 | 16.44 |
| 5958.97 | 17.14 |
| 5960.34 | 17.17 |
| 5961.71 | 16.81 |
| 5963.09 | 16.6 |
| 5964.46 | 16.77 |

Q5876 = 1.35 Angstrom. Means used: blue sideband 17.7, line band 16.6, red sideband 17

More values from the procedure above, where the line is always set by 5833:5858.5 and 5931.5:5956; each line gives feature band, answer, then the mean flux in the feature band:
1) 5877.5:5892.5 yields 2.2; 14.8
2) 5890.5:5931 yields 2.1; 16.1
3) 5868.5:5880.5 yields 0.0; 17.4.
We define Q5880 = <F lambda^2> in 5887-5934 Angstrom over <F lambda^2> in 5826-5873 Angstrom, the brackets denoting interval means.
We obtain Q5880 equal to 0.9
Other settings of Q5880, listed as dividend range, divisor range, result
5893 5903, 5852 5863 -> 0.83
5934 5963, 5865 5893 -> 1.10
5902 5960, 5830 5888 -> 1.01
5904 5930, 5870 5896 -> 1.15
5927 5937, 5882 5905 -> 1.16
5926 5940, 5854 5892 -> 1.04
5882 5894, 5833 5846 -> 0.78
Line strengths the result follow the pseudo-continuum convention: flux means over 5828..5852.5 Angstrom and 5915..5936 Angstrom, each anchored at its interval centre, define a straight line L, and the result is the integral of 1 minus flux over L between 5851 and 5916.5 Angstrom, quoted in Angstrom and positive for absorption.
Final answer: 3.8 Angstrom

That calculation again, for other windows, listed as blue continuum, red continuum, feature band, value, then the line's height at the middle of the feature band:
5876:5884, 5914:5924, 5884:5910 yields 3.2 Angstrom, 17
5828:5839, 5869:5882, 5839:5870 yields 0.5 Angstrom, 17.6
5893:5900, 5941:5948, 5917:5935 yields -0.8 Angstrom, 16.2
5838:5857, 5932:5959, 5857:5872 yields 0.4 Angstrom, 17.4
